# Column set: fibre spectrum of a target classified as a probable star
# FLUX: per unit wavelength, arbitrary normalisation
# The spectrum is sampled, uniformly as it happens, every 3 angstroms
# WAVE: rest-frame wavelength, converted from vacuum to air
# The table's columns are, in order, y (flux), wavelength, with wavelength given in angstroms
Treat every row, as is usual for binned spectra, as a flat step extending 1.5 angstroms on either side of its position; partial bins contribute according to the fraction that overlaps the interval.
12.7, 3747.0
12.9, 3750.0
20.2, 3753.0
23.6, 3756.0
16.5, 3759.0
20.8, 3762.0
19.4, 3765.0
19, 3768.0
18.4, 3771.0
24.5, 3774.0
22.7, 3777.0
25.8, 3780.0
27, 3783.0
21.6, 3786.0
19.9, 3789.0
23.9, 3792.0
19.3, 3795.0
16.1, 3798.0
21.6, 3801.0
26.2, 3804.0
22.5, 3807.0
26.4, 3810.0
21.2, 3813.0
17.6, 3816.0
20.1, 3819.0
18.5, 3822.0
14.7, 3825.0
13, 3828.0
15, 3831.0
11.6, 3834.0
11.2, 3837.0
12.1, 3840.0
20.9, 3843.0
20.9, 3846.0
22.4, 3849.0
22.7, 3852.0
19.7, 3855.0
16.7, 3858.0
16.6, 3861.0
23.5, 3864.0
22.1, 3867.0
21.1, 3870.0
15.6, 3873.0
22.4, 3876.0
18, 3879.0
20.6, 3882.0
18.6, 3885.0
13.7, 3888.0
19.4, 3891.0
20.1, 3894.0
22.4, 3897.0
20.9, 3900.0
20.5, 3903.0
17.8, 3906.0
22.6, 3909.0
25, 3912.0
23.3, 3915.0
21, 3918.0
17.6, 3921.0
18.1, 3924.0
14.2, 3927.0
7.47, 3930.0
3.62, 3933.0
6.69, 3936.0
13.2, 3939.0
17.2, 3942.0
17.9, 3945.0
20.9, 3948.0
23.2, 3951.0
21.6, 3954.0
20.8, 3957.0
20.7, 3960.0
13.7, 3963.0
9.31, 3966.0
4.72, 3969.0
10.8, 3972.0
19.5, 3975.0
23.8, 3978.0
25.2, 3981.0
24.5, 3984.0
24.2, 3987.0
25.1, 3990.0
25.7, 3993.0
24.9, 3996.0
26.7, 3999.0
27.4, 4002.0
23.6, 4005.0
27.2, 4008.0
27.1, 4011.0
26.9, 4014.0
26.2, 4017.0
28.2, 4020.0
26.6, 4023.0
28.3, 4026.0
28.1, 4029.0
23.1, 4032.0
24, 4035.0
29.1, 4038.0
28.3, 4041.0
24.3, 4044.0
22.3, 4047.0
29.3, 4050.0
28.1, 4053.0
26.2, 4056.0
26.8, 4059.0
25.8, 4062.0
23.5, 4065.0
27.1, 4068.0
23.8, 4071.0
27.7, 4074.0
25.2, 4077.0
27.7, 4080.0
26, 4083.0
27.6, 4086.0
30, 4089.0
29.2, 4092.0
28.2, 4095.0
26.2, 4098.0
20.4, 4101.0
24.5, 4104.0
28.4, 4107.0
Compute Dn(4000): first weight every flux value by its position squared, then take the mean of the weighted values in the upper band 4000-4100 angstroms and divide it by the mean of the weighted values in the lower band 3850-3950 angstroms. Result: 1.6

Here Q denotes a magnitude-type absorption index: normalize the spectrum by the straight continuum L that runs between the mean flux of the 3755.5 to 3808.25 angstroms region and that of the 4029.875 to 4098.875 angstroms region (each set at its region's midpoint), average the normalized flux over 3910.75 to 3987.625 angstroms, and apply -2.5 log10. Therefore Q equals 0.39 mag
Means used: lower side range 21.6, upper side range 26.5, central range 17.1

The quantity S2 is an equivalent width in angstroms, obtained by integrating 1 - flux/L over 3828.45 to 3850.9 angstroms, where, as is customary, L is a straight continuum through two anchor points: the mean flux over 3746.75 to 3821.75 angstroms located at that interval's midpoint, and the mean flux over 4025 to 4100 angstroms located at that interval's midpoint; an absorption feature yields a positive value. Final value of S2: 5.9 angstroms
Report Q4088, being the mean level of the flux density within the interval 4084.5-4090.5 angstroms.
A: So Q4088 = 28.8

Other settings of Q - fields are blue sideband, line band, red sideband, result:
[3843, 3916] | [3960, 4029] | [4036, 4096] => 0.075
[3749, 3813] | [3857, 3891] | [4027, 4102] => 0.206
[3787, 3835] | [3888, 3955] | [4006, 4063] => 0.270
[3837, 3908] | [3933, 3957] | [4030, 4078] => 0.308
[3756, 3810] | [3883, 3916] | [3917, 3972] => -0.210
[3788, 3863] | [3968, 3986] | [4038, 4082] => 0.261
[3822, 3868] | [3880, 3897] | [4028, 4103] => 0.025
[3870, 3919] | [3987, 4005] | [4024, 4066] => -0.059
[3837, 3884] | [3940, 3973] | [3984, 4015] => 0.395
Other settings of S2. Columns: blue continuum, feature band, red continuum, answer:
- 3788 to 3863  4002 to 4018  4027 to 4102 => -1.07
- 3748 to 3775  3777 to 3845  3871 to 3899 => -0.98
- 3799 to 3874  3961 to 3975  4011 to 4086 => 7.42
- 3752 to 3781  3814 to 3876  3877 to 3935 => 4.47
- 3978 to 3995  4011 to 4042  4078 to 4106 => -1.63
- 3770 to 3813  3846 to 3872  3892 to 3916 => 1.66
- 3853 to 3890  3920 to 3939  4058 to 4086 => 8.83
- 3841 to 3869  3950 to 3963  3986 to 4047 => 1.86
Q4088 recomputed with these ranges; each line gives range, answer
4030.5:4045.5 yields 25.8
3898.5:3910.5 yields 20.4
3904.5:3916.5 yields 22.2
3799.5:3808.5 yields 23.4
